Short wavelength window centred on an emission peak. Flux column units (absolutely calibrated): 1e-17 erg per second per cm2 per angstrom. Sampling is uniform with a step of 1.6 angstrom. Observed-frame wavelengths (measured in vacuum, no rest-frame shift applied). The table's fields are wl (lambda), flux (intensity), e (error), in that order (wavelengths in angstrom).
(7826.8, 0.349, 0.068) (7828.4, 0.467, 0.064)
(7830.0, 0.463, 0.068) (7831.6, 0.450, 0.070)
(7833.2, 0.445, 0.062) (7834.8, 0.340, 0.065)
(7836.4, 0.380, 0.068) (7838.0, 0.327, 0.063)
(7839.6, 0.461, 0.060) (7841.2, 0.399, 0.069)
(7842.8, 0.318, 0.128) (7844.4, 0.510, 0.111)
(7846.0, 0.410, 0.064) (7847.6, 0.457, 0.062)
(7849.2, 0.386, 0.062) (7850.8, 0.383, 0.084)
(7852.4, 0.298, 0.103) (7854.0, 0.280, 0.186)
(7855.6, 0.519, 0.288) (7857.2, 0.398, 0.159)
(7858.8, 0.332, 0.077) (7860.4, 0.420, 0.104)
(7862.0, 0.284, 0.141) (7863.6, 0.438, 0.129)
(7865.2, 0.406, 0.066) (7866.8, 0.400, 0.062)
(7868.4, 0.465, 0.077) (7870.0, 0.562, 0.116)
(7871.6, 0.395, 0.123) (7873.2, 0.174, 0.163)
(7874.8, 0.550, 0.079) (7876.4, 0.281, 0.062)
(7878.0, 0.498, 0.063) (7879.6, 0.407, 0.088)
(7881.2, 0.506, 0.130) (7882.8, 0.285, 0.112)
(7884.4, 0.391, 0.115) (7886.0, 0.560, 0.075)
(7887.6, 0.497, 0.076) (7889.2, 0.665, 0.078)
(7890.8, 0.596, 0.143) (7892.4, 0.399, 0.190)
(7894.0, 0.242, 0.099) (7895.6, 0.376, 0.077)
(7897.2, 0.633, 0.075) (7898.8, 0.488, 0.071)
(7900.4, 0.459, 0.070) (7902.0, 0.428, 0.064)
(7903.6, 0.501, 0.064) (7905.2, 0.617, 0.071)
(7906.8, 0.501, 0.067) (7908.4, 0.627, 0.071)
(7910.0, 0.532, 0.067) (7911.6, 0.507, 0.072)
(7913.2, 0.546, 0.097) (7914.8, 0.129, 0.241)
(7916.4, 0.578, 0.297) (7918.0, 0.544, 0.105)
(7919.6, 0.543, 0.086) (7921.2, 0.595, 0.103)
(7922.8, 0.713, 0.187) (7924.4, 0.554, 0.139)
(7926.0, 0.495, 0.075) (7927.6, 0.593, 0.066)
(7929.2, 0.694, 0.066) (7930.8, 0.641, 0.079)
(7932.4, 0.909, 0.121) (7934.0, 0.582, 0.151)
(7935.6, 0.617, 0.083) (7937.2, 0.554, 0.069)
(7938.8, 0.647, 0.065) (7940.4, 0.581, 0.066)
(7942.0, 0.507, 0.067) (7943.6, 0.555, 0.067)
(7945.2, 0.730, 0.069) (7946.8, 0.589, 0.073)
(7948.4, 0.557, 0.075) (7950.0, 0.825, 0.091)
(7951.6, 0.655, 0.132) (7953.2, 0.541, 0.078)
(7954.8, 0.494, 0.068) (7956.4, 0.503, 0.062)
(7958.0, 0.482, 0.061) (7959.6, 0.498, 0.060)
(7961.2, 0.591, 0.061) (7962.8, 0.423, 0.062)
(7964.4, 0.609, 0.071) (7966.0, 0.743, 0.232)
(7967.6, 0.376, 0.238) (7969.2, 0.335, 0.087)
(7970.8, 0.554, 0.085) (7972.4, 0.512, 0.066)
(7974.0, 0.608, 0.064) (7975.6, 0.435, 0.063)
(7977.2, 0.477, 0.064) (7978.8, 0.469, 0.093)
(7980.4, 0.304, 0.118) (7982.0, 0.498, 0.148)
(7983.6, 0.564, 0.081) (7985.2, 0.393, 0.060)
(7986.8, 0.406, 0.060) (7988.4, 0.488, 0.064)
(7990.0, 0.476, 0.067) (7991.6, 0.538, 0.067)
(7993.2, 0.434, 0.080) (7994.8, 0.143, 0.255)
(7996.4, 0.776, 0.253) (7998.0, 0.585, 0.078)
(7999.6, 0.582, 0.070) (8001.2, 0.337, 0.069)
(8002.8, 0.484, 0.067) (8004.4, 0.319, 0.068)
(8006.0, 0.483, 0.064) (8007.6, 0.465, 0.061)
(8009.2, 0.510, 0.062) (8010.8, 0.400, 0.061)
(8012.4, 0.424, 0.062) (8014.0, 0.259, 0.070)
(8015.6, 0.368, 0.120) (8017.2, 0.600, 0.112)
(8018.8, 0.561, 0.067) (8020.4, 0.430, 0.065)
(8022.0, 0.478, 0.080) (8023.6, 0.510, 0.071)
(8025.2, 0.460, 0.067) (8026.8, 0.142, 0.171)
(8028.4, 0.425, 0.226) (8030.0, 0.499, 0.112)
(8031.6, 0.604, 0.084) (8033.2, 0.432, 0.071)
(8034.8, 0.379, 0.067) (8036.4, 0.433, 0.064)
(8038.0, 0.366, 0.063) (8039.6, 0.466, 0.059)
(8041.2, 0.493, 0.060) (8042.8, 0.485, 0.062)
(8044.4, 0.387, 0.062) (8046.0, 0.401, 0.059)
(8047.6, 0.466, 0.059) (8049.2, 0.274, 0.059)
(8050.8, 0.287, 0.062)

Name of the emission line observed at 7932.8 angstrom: Mg II 2798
